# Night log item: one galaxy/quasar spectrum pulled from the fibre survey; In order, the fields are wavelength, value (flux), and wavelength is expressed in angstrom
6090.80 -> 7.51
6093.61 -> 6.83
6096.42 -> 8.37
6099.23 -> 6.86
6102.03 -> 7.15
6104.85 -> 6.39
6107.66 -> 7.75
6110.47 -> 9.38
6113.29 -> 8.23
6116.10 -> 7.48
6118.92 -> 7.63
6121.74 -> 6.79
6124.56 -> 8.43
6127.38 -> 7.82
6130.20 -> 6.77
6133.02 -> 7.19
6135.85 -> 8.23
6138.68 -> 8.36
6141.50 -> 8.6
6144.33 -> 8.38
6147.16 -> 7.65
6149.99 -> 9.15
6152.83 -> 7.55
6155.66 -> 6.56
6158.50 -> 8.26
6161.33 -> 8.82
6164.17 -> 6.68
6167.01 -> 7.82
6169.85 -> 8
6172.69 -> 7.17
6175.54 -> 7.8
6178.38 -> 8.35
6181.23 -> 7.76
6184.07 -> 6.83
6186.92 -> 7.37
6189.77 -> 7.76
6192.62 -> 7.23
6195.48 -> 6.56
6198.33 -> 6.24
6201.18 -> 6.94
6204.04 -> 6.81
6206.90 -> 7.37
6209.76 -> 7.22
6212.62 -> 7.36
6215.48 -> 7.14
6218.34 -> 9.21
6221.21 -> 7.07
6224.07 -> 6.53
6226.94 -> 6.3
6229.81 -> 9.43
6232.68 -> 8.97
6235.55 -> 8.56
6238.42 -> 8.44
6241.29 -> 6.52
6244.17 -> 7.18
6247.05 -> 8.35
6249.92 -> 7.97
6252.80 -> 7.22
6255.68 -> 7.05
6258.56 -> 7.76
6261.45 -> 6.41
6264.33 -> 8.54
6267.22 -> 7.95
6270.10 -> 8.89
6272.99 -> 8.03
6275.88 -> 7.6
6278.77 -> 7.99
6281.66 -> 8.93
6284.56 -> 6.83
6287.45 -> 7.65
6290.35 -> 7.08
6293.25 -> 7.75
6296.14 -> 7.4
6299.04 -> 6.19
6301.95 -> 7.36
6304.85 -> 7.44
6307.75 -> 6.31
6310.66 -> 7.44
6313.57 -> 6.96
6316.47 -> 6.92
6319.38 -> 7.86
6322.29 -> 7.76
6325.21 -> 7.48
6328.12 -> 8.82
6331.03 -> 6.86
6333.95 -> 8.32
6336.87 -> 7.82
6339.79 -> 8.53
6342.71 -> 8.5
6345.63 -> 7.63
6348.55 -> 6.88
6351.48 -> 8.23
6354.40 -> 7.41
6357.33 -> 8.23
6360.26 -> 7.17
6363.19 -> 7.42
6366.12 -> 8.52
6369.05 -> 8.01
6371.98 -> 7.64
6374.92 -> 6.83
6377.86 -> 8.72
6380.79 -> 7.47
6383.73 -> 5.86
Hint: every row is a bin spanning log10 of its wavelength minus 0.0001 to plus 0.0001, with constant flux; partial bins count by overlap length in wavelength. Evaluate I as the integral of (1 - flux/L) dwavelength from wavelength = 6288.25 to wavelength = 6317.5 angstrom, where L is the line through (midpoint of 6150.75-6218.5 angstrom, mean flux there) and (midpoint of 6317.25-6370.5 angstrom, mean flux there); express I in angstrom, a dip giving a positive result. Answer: 2.42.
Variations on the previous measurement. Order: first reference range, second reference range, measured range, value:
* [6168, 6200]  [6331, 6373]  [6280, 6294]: 0.03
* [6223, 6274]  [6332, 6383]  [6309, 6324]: 0.81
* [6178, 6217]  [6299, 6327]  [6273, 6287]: -1.20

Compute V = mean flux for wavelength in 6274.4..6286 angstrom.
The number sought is 7.84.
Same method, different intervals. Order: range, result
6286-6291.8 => 7.36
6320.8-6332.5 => 7.73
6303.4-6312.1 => 7.06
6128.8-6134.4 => 6.98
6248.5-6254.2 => 7.59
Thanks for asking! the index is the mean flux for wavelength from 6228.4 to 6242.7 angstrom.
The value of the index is 8.39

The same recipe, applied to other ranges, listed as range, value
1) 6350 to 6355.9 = 7.82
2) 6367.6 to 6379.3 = 7.79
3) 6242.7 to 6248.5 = 7.76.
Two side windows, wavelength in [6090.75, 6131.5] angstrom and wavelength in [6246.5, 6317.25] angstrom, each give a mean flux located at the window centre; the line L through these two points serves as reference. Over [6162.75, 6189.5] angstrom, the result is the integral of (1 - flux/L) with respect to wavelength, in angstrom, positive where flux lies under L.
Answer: 0.01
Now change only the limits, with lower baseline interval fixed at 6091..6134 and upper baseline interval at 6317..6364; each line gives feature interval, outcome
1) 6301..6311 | 0.9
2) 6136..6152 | -1.7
